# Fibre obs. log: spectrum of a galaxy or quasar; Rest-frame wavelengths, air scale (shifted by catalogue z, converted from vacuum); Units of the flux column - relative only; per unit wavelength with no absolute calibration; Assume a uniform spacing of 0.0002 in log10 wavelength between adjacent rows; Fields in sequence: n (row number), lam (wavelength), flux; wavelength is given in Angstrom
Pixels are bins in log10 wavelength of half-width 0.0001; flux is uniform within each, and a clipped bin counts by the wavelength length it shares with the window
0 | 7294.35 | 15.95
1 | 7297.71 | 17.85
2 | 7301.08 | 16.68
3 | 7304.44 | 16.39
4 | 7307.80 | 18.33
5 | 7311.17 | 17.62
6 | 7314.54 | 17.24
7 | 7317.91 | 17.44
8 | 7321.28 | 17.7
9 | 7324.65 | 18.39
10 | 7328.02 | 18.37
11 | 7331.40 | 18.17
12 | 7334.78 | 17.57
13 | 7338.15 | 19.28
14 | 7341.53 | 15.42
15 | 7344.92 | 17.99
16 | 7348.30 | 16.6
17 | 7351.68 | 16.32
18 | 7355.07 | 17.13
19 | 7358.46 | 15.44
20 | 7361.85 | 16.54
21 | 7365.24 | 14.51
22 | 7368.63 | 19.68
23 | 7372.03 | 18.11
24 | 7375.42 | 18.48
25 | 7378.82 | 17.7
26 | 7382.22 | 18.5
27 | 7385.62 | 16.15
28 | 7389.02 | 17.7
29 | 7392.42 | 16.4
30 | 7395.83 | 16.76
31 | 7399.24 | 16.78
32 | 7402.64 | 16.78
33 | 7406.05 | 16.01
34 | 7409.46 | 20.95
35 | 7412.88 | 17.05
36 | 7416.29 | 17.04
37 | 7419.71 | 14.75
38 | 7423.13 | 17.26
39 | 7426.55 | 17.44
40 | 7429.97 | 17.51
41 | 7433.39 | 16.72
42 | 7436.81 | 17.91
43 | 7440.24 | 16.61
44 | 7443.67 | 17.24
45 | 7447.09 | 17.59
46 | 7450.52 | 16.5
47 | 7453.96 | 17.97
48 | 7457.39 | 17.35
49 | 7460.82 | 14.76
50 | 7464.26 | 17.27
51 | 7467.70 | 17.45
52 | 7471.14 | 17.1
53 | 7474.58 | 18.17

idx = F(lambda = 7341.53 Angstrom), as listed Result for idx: 15.42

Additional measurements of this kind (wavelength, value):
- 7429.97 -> 17.51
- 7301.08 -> 16.68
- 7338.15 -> 19.28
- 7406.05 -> 16.01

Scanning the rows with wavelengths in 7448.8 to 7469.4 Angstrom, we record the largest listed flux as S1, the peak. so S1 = 17.97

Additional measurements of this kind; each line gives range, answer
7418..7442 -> 17.91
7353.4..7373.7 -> 19.68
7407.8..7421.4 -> 20.95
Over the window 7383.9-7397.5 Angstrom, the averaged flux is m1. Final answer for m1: 16.8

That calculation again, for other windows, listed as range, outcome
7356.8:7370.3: 16.5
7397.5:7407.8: 16.6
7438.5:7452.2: 17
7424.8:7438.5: 17.4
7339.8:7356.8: 16.7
